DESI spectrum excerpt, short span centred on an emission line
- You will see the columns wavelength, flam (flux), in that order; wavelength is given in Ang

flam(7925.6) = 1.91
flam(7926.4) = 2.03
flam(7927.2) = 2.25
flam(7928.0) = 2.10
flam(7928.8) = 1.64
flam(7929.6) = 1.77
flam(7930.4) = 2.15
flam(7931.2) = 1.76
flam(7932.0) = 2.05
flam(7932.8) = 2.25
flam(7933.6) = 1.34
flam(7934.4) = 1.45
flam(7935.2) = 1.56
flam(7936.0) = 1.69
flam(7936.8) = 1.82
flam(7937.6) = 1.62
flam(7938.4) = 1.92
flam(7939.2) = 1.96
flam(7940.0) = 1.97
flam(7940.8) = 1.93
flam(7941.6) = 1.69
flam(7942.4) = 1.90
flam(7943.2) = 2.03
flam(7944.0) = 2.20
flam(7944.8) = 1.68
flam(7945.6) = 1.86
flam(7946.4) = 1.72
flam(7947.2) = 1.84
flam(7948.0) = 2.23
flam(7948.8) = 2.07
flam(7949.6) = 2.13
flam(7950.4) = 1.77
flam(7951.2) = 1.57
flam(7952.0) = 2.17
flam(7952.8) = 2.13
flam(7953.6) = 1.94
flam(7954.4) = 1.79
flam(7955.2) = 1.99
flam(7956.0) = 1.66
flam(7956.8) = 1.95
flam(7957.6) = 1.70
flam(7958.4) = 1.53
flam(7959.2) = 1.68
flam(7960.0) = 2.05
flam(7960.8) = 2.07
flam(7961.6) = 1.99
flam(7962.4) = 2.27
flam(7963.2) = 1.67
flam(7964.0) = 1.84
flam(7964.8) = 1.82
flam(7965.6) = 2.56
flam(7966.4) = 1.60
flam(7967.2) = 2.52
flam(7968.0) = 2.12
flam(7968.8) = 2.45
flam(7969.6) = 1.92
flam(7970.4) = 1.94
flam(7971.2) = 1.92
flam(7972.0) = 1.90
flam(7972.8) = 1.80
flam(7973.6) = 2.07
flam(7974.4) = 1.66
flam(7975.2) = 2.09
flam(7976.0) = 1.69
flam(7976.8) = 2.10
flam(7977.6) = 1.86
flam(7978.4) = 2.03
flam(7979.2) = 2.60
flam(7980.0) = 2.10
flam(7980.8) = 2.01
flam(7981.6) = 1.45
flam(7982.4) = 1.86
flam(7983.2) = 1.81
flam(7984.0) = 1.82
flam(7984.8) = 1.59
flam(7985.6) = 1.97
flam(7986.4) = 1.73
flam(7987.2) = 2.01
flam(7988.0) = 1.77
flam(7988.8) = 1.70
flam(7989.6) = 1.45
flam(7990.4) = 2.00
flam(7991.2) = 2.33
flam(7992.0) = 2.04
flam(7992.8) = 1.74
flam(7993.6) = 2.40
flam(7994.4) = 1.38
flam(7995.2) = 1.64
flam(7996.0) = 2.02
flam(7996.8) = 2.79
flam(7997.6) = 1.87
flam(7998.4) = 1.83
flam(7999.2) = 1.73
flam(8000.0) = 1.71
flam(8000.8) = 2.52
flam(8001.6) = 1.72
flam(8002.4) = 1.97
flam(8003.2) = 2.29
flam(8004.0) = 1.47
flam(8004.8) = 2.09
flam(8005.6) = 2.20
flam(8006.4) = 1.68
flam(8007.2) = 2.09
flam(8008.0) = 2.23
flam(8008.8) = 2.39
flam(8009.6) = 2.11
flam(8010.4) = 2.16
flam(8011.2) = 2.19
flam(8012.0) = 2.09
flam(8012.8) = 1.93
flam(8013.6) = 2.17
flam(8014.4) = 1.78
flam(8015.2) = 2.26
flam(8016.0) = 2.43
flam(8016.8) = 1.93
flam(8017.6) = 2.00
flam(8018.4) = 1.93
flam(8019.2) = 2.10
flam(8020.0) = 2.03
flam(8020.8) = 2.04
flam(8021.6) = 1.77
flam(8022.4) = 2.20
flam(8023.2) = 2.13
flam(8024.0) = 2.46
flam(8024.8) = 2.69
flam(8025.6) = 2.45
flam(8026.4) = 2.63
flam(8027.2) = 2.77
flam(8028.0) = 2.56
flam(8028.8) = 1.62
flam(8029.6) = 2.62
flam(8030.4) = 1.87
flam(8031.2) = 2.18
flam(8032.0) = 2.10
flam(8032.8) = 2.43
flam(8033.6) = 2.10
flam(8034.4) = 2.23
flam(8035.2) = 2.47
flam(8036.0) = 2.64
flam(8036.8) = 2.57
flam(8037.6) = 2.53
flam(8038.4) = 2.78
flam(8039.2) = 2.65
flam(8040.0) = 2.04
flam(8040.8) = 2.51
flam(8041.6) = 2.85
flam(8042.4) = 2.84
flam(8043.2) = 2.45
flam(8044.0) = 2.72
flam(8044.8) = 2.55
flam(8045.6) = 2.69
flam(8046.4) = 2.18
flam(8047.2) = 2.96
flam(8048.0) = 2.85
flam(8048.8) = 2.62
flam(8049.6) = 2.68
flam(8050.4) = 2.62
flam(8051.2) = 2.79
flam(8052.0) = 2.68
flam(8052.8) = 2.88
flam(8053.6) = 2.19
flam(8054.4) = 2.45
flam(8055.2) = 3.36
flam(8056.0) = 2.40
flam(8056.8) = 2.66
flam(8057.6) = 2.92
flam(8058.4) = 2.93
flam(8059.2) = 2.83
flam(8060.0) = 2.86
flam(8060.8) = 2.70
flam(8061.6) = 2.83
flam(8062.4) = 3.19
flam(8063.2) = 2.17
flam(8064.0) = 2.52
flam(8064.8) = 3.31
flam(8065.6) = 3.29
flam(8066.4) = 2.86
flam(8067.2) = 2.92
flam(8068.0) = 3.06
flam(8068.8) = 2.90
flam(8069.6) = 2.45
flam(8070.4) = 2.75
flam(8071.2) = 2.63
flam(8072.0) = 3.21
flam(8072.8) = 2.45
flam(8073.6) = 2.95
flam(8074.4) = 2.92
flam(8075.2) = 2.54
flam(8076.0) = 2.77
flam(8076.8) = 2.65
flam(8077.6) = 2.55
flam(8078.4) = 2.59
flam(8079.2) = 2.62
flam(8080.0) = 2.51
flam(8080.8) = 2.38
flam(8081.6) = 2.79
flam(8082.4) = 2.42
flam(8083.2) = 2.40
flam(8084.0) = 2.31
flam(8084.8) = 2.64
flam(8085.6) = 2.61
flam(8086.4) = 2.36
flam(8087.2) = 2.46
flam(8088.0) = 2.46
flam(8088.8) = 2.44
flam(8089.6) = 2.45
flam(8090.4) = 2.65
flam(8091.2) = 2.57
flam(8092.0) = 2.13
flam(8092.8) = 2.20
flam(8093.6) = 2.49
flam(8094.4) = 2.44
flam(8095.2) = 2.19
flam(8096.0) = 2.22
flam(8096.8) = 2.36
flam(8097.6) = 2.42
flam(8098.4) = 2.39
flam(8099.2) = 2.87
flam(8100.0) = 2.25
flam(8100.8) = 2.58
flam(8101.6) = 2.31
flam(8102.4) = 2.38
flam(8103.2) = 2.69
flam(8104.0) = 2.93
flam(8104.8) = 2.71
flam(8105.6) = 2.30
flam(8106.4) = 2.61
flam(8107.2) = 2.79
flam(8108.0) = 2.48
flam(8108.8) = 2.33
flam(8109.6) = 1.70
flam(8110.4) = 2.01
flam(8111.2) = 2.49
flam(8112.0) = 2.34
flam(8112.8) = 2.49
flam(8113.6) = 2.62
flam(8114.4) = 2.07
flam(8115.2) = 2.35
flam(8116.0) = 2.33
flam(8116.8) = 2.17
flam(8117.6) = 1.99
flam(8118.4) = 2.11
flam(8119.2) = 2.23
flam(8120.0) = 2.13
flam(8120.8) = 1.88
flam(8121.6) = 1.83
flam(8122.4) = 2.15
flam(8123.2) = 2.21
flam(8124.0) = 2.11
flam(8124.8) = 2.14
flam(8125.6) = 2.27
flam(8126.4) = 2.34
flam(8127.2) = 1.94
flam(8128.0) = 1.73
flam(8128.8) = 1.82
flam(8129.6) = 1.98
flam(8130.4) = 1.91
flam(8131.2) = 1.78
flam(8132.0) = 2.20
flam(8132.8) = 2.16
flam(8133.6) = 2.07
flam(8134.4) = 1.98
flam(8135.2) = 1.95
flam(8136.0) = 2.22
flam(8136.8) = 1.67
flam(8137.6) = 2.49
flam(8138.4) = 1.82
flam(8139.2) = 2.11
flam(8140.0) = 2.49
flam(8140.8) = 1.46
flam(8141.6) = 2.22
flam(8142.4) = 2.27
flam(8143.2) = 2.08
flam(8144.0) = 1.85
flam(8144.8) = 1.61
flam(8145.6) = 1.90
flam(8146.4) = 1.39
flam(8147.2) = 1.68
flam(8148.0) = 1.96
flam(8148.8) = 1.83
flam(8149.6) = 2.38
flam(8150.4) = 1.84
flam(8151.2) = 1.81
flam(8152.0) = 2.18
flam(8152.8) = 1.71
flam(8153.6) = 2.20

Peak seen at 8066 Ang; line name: Hgamma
